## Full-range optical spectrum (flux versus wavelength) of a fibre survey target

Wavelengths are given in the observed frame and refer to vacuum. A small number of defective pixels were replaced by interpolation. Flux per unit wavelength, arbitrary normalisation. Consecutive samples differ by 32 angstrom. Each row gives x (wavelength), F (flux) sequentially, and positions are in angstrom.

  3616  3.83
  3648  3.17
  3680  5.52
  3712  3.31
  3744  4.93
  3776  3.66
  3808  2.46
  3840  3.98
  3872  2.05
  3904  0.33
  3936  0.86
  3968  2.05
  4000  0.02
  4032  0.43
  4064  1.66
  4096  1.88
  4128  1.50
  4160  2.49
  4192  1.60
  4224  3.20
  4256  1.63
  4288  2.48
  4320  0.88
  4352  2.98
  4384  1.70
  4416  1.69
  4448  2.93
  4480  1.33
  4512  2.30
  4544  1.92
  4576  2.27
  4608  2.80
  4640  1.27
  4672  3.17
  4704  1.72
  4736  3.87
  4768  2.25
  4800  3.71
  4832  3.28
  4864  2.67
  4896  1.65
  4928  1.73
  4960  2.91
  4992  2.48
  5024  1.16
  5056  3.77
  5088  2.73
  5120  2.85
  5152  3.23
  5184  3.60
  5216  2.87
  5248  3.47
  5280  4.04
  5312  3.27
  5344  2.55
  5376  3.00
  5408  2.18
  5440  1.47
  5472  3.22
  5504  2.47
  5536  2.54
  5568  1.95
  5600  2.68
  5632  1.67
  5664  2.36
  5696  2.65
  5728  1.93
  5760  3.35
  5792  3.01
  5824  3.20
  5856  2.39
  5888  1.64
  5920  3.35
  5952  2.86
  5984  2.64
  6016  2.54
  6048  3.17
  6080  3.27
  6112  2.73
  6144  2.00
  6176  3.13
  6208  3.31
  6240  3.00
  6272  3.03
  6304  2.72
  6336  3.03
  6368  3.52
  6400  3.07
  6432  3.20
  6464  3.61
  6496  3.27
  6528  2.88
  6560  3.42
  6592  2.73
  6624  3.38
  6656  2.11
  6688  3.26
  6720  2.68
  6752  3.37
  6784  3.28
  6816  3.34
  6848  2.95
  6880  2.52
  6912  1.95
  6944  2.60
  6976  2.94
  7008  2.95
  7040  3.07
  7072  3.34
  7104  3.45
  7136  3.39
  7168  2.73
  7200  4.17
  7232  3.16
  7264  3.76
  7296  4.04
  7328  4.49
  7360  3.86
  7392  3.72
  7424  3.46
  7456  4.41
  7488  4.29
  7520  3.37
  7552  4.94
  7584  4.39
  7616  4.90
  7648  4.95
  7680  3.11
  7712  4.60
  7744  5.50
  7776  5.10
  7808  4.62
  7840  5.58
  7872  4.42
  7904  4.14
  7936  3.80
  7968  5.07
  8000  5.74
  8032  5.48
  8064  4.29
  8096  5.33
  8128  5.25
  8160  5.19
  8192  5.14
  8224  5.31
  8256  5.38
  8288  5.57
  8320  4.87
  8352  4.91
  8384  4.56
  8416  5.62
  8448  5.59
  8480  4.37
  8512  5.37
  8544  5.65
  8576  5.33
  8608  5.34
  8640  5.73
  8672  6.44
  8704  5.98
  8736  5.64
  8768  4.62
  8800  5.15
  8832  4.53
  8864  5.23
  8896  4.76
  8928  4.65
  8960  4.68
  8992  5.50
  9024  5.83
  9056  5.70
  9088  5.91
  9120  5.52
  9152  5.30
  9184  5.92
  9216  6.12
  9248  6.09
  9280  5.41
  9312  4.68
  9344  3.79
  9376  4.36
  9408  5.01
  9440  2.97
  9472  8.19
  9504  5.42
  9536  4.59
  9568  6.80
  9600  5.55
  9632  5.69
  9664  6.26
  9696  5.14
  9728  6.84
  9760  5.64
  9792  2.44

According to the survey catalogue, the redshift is 0.93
